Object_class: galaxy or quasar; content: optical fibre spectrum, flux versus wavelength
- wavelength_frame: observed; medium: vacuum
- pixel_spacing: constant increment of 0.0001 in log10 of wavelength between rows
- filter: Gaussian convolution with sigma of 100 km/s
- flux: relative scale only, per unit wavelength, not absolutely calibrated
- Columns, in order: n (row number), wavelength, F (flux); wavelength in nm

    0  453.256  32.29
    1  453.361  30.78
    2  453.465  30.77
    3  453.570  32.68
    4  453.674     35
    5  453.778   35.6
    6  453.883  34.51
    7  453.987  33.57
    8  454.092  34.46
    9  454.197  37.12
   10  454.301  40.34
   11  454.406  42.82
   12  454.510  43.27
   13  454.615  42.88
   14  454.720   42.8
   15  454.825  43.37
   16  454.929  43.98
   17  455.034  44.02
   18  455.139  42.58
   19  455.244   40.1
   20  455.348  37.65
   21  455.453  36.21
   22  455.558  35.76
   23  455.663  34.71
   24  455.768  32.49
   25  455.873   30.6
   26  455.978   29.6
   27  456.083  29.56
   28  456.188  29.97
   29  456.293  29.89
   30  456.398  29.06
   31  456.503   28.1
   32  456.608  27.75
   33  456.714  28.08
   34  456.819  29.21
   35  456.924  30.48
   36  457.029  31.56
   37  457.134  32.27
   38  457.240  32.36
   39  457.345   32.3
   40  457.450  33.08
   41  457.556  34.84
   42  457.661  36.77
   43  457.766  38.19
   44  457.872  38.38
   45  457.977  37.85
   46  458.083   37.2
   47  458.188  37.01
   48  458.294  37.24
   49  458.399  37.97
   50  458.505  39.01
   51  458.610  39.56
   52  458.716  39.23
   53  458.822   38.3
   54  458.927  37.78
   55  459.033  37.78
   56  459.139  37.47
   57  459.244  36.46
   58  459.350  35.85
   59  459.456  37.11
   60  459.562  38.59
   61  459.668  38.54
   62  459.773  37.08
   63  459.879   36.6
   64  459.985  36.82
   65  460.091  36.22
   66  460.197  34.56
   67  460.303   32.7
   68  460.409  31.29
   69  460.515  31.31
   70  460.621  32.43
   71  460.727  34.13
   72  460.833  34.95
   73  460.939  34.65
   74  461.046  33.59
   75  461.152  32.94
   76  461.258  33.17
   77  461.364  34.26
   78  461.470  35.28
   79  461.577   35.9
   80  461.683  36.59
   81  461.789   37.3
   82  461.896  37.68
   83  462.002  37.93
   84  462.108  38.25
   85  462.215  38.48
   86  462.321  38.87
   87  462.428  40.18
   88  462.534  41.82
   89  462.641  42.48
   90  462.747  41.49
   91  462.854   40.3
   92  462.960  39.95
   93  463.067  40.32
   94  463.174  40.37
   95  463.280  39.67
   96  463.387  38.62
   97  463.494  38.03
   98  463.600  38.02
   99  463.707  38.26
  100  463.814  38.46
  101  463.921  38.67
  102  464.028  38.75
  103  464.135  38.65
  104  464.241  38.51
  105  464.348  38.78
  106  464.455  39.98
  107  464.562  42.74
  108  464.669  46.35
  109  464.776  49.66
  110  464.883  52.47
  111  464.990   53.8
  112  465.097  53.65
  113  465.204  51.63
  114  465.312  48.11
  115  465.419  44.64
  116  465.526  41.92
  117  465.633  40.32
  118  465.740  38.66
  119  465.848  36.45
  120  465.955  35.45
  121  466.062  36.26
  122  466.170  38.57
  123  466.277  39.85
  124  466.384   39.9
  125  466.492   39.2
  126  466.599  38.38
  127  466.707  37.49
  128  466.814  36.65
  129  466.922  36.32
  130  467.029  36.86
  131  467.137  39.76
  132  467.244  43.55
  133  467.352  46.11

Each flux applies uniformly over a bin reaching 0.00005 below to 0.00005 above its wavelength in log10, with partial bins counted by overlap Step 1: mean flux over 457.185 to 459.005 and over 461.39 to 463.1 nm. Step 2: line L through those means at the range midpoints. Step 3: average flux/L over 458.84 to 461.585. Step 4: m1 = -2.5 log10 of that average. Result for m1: 0.076 mag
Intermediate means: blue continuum 36.9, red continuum 38.8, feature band 35.3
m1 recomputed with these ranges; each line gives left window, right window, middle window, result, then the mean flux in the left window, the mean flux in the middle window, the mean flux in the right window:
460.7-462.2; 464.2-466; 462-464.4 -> 0.01 mag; 35.6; 39.4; 44.4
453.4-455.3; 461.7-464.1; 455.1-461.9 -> 0.12 mag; 38.8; 34.8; 39.2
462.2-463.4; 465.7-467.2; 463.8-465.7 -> -0.14 mag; 40.3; 44.4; 37.9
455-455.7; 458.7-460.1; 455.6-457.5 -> 0.24 mag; 38.7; 30.6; 37.4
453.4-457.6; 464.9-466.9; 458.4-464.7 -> 0.04 mag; 34.9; 37.6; 41.8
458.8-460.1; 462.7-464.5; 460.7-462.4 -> 0.07 mag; 37.3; 36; 39.2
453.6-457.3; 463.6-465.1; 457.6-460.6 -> 0.04 mag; 35.2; 36.8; 42.9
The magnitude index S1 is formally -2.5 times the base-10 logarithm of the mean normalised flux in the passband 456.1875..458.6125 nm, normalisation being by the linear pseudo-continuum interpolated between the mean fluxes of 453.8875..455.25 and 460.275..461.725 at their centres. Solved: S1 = 0.12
